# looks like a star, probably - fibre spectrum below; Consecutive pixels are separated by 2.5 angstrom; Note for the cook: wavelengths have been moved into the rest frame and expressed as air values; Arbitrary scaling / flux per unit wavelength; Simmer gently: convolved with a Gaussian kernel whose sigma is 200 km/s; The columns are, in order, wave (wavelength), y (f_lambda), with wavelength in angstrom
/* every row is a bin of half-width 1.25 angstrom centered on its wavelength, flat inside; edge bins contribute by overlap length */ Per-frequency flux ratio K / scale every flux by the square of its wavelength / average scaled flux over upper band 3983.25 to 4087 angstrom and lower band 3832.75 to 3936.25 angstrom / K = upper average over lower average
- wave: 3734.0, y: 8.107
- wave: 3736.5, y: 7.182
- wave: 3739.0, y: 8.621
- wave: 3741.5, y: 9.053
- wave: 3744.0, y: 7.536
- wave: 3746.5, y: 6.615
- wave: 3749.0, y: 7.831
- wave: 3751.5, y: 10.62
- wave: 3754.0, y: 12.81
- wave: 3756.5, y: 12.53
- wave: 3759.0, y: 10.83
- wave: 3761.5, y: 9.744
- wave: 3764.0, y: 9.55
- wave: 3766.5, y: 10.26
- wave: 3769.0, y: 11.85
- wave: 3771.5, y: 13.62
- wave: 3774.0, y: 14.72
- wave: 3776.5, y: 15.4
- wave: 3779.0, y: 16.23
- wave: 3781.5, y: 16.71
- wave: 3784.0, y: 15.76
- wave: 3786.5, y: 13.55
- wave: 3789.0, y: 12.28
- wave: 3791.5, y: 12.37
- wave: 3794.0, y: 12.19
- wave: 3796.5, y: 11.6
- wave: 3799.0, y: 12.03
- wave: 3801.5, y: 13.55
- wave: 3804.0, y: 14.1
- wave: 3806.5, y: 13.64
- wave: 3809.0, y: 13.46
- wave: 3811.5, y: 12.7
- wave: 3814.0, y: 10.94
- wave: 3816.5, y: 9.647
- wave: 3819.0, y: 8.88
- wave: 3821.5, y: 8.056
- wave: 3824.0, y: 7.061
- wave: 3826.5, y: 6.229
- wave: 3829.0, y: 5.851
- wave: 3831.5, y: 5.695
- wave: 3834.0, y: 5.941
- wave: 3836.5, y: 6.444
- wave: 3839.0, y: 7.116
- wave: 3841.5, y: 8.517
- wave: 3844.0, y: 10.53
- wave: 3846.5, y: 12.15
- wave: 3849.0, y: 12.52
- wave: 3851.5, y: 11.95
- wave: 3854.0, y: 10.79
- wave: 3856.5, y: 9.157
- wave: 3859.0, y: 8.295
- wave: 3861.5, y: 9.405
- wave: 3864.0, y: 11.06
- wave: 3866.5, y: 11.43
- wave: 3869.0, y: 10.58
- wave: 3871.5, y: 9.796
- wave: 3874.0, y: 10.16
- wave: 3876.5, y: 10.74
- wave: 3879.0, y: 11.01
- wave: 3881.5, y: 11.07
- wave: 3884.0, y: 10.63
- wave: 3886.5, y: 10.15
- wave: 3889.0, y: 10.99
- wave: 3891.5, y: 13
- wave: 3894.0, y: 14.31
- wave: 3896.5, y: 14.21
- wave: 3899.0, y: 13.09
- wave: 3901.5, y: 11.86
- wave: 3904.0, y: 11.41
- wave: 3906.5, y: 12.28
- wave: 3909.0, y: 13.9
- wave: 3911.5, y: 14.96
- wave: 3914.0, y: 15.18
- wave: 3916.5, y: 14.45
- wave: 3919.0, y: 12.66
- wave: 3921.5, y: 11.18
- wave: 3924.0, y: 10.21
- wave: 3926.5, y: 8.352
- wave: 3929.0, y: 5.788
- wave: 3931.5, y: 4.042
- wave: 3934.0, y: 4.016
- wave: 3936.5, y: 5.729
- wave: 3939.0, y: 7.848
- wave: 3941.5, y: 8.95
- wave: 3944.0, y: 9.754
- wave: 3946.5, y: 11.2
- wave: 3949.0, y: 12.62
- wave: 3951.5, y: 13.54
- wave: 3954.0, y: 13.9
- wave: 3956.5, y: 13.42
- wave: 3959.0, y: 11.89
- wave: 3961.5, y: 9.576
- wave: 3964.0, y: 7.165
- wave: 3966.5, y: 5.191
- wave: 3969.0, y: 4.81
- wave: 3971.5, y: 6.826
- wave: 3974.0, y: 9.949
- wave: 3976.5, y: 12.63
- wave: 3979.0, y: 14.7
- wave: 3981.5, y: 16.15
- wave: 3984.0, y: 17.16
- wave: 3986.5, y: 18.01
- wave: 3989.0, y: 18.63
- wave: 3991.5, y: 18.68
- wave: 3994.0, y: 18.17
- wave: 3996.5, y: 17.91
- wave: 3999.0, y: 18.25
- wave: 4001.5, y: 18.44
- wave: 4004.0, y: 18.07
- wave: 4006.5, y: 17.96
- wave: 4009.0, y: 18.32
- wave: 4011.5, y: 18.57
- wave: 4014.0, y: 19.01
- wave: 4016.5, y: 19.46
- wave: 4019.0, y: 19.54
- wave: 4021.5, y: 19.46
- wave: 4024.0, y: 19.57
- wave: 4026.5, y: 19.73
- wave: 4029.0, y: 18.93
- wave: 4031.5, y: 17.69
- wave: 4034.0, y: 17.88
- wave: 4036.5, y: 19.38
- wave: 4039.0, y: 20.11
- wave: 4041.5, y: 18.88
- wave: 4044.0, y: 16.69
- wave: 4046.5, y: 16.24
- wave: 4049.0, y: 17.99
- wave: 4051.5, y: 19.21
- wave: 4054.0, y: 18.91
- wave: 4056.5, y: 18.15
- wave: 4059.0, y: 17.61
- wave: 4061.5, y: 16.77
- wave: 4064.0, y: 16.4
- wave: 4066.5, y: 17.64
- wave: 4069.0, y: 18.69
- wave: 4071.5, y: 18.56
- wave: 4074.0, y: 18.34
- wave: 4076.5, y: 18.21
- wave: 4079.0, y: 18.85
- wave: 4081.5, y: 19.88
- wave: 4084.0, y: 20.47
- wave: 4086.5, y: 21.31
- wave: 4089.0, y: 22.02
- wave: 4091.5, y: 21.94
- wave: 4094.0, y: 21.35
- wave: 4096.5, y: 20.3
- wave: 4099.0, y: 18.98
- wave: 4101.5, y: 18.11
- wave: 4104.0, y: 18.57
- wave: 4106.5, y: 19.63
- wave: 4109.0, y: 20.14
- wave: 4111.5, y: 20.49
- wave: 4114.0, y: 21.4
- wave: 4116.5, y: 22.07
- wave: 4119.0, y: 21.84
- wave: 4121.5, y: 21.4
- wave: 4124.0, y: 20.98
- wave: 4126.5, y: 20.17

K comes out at 1.89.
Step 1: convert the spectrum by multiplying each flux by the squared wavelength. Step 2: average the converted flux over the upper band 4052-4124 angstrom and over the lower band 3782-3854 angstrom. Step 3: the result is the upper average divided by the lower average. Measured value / 2.1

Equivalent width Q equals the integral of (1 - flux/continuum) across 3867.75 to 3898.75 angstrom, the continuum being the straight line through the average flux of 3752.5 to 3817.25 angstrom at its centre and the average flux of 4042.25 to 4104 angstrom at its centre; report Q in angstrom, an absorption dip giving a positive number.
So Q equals 7.2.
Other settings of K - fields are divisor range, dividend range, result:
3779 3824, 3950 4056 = 1.45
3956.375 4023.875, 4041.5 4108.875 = 1.29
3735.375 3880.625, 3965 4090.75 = 1.83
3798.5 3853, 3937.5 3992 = 1.29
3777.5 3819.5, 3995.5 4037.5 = 1.61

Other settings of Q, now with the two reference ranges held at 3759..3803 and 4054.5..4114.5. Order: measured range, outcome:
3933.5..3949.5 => 7.6 angstrom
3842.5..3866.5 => 6.3 angstrom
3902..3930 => 6.8 angstrom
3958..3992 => 9.9 angstrom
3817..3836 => 9.5 angstrom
